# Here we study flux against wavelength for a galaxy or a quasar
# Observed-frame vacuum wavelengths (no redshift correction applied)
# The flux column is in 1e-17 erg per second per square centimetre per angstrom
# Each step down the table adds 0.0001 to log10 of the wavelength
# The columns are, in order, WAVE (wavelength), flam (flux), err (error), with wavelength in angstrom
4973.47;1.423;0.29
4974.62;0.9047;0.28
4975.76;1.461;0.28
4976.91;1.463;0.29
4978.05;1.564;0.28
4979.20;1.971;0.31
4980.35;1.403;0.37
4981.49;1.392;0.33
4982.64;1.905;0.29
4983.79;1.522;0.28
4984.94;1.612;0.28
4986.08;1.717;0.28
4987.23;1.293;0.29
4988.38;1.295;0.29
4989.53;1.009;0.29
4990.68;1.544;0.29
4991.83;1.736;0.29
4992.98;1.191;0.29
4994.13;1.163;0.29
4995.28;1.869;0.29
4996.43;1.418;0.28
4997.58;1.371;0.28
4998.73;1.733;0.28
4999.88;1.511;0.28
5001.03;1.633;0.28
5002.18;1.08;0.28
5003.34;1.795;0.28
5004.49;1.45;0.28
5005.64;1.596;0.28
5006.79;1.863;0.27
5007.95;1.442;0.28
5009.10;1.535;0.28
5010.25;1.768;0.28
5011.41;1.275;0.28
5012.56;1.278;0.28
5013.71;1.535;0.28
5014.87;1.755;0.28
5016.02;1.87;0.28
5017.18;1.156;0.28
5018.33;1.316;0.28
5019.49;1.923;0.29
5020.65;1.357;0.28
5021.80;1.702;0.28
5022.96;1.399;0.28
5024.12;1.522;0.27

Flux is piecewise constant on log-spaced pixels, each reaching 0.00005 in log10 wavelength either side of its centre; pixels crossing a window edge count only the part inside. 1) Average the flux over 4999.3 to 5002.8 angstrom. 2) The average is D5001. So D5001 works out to 1.41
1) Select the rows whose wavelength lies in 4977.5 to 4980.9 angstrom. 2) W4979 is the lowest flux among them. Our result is 1.403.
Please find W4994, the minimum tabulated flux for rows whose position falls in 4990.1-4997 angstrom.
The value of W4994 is 1.163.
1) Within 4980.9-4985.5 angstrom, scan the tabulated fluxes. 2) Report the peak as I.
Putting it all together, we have 1.905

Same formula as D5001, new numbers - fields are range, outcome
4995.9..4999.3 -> 1.51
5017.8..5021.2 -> 1.53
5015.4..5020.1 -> 1.57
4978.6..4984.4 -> 1.64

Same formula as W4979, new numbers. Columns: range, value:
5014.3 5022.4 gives 1.156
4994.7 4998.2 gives 1.371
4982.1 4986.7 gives 1.522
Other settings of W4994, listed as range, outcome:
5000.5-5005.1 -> 1.08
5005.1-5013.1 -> 1.275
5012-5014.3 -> 1.278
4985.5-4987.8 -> 1.293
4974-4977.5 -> 0.9047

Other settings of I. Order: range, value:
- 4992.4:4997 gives 1.869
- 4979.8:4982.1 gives 1.403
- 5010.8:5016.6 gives 1.87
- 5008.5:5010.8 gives 1.768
